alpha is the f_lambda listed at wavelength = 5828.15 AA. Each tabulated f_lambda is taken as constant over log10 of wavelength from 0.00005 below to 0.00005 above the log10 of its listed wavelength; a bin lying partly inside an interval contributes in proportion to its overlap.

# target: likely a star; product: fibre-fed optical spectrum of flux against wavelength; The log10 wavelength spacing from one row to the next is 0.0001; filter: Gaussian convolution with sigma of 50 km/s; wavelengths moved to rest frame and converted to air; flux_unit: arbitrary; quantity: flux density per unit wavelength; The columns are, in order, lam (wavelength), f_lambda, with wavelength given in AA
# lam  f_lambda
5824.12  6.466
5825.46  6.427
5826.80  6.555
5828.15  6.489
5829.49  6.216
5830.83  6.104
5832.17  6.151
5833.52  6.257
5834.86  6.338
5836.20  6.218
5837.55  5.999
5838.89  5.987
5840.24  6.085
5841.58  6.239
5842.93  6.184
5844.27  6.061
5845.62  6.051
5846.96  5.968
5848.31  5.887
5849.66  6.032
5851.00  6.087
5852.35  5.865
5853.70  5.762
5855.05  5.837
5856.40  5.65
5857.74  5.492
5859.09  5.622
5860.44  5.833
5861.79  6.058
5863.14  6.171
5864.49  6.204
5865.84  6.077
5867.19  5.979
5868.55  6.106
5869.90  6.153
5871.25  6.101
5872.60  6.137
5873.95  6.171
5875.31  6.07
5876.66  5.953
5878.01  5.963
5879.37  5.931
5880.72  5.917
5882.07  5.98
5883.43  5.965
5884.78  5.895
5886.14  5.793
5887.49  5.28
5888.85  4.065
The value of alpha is 6.489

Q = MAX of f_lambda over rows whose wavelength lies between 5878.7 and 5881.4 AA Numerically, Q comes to 5.931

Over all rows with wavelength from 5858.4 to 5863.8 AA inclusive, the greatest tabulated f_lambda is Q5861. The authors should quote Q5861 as 6.171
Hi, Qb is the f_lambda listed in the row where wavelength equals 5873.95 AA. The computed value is 6.171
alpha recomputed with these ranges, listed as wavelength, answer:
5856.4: 5.65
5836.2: 6.218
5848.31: 5.887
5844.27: 6.061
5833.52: 6.257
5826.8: 6.555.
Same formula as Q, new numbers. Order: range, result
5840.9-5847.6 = 6.239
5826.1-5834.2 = 6.555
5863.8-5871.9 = 6.204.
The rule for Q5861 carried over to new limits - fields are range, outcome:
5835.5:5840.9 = 6.218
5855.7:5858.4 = 5.65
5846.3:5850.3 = 6.032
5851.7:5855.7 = 5.865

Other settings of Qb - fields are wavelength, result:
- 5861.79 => 6.058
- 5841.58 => 6.239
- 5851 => 6.087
